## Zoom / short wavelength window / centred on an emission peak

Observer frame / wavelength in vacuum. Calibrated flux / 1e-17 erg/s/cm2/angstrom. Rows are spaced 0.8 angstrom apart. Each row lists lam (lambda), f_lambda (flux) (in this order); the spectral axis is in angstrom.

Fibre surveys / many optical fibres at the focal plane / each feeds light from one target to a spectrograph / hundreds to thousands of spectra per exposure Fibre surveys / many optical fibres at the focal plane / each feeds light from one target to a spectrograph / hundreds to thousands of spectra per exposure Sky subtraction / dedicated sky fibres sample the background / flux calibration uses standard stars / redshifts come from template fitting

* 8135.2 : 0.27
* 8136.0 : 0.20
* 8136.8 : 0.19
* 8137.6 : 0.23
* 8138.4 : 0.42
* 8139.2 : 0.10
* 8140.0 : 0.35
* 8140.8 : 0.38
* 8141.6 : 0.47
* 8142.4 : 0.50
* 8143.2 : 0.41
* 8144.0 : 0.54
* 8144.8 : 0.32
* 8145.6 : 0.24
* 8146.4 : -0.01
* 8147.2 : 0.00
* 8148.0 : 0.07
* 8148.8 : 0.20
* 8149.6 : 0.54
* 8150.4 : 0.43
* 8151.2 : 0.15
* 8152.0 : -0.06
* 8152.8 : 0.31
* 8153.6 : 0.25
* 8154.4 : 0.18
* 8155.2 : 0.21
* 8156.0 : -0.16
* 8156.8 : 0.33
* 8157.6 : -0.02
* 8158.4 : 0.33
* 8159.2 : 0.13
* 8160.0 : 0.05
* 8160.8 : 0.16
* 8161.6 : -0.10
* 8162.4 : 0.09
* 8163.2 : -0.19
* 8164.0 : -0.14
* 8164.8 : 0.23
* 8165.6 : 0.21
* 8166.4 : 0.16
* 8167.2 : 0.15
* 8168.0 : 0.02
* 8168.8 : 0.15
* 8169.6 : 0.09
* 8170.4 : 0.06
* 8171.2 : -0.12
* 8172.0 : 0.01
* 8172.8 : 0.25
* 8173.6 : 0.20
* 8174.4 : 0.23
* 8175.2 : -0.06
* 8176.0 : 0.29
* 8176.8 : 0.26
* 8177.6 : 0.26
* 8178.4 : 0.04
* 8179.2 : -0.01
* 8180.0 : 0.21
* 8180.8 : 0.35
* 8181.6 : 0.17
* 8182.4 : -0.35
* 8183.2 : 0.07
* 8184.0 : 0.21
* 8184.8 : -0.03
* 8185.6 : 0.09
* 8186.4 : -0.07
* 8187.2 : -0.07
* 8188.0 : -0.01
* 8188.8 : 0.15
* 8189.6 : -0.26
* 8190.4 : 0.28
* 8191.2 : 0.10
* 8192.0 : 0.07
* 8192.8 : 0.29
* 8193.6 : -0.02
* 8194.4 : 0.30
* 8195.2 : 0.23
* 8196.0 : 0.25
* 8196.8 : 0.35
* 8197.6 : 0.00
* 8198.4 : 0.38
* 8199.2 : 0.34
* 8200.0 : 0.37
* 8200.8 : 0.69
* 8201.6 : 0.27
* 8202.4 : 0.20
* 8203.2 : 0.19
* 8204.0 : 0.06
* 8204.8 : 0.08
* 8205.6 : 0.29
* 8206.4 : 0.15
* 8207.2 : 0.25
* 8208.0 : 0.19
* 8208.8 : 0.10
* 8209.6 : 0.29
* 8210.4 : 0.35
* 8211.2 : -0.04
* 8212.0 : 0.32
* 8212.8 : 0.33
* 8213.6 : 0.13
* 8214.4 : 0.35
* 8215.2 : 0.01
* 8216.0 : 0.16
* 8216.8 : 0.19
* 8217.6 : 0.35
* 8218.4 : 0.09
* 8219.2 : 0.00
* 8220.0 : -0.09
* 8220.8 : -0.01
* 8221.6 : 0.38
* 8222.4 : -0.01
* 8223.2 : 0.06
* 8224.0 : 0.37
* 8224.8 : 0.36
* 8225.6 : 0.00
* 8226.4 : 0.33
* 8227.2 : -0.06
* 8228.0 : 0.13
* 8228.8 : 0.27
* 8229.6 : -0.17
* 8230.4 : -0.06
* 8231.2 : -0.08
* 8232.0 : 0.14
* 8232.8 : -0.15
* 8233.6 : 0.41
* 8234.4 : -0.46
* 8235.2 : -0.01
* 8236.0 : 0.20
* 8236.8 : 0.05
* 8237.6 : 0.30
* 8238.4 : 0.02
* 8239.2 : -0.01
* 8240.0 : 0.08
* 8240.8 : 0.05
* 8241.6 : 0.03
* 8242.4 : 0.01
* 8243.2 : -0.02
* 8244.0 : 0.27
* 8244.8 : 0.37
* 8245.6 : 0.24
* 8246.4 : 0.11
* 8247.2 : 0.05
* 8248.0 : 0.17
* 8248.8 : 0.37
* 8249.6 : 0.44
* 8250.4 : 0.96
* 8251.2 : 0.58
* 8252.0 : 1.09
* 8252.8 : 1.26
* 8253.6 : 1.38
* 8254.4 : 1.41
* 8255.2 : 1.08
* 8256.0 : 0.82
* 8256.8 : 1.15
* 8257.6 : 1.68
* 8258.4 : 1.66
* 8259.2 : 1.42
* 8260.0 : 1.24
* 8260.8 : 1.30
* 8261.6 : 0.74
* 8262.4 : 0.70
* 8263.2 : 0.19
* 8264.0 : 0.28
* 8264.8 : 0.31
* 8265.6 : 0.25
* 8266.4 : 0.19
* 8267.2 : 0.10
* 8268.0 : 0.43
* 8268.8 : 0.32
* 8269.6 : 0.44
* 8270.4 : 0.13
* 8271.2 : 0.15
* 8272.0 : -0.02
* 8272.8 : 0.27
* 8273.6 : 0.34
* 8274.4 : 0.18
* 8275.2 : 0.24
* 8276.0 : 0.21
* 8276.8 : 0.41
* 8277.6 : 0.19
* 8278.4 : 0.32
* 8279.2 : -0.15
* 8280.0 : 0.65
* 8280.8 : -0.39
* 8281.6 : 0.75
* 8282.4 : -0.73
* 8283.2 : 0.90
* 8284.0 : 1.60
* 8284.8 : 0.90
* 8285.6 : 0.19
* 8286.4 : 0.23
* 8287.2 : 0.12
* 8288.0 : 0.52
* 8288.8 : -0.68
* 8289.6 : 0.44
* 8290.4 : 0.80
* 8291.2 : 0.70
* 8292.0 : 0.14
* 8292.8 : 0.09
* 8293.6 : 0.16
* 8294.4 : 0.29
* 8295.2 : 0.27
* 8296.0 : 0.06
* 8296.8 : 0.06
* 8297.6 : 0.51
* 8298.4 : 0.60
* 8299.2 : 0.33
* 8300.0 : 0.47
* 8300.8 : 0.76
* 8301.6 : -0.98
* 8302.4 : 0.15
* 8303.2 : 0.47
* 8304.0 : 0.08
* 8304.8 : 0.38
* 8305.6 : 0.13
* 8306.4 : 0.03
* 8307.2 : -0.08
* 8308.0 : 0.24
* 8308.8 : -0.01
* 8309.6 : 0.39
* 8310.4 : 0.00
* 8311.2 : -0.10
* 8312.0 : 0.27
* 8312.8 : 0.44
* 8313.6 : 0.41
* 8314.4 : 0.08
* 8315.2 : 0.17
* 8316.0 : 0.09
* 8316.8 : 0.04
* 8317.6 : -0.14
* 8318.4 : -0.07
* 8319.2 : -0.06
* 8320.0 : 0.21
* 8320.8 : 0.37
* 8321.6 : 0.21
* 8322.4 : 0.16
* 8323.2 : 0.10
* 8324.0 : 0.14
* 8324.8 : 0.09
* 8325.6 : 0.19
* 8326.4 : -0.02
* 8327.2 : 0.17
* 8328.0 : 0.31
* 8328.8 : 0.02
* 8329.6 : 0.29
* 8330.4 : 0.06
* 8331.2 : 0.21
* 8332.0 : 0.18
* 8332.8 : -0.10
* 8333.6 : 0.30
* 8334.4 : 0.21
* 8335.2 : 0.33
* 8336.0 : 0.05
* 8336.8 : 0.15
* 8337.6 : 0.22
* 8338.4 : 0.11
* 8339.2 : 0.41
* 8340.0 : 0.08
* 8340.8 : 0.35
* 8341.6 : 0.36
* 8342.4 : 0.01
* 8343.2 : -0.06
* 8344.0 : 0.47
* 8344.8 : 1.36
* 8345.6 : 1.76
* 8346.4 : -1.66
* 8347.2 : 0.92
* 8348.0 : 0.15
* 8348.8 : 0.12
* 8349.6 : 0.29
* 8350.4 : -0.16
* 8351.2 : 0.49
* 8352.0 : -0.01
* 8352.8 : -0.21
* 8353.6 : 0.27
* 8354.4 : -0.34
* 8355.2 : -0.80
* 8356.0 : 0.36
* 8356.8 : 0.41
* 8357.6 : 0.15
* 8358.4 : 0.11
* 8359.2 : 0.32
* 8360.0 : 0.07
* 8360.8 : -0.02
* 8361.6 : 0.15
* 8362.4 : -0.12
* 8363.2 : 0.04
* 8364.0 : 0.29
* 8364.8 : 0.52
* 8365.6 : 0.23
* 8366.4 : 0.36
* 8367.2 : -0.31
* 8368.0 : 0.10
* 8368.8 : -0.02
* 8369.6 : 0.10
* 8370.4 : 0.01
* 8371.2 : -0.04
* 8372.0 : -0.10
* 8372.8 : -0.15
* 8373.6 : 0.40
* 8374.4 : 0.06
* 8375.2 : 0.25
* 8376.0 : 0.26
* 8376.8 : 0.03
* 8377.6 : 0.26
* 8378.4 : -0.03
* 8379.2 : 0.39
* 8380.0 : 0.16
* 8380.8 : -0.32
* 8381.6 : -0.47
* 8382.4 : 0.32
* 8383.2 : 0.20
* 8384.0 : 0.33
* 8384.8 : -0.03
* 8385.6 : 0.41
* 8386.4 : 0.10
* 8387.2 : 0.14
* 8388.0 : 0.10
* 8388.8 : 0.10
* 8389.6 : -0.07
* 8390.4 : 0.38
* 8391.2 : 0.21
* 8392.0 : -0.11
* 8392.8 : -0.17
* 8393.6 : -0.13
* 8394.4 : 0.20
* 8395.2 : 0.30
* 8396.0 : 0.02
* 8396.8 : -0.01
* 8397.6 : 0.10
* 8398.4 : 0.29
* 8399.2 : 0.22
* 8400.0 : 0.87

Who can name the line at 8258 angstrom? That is [O II]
